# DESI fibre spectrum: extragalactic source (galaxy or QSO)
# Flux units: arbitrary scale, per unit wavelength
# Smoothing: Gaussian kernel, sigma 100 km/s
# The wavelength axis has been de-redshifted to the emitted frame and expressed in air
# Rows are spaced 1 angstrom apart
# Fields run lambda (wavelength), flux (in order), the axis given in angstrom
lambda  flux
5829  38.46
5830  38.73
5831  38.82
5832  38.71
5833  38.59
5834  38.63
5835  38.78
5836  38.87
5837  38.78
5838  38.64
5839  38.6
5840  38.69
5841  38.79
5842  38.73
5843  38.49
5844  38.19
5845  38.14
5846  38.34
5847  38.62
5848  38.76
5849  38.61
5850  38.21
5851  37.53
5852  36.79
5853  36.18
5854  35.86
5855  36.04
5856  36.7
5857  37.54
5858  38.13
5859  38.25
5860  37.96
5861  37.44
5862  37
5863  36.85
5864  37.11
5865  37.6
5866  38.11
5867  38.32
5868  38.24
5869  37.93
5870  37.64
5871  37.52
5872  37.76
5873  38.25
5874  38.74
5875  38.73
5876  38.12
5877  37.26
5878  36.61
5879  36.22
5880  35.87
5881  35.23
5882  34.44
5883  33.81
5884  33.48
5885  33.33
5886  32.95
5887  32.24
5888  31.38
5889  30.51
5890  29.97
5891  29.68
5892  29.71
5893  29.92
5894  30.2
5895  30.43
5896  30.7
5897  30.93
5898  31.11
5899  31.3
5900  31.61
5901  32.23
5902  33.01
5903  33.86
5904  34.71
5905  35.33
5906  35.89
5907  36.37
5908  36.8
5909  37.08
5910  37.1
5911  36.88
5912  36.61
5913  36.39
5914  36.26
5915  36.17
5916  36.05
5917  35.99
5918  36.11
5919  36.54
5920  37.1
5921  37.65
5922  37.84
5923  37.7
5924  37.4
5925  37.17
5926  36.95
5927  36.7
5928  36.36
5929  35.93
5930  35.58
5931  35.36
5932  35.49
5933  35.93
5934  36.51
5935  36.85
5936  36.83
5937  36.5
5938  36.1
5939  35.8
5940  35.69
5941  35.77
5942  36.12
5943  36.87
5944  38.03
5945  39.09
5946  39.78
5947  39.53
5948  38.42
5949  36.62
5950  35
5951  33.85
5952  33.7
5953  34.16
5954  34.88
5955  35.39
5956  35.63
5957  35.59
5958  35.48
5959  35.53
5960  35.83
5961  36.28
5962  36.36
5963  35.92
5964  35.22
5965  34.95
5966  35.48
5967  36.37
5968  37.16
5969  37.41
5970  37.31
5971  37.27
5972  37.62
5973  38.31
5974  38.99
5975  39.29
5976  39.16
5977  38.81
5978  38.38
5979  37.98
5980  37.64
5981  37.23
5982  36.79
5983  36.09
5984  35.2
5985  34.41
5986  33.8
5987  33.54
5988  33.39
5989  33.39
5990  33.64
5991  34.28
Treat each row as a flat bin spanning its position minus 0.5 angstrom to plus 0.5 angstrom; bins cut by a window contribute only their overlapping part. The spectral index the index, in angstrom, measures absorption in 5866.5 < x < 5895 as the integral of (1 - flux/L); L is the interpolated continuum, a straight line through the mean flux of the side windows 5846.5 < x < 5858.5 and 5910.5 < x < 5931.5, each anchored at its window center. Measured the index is 1.83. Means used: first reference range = 37.4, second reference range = 36.6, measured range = 34.7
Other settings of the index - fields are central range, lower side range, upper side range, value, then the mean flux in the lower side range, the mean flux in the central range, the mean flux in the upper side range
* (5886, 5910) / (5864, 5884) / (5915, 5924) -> 2.90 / 37.1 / 32.5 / 36.9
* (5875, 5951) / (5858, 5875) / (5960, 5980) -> 4.78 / 37.8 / 35.2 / 37.3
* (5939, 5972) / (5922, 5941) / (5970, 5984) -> 0.78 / 36.4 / 36.3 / 37.8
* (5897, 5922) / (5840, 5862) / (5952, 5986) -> 1.25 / 37.8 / 35.3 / 36.5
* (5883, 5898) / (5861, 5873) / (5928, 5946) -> 2.44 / 37.7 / 31.2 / 36.5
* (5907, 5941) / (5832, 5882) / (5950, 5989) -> 0.28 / 37.8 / 36.5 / 36.2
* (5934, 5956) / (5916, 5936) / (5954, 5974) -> 0.02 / 36.6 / 36.4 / 36.3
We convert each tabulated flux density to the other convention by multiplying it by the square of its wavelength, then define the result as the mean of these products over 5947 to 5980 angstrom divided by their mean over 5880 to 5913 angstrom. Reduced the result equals 1.13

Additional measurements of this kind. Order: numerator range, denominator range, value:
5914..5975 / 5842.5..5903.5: 1.06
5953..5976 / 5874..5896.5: 1.12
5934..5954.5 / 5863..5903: 1.08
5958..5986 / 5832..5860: 1.01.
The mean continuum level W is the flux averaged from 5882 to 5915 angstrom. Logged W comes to 33.2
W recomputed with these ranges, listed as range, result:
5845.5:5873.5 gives 37.6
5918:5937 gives 36.6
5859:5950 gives 35.7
